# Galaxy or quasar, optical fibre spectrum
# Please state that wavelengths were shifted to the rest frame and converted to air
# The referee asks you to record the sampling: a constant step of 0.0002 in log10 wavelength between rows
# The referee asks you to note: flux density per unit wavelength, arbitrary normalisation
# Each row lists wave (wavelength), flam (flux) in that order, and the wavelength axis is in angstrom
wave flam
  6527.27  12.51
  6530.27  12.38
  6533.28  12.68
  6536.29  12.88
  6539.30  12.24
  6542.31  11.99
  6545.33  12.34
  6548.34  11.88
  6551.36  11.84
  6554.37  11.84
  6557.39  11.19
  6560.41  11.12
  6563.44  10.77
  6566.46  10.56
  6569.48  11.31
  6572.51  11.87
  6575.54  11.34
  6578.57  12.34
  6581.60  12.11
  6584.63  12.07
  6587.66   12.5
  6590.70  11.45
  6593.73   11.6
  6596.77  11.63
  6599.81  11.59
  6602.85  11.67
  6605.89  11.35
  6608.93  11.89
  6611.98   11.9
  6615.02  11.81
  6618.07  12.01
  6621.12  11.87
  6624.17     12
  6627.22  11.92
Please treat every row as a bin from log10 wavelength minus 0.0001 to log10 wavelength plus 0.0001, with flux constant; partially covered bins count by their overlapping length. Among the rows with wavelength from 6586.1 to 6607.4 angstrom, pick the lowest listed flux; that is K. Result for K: 11.35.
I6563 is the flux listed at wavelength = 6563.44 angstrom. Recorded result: 10.77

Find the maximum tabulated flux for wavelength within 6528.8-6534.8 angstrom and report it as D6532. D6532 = 12.68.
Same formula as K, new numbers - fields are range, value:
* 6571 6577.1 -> 11.34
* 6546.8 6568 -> 10.56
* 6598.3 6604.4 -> 11.59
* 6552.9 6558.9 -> 11.19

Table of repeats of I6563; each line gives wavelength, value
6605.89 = 11.35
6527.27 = 12.51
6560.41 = 11.12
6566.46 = 10.56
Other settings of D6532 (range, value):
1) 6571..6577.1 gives 11.87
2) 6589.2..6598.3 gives 11.63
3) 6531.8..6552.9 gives 12.88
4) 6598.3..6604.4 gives 11.67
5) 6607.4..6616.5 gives 11.9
